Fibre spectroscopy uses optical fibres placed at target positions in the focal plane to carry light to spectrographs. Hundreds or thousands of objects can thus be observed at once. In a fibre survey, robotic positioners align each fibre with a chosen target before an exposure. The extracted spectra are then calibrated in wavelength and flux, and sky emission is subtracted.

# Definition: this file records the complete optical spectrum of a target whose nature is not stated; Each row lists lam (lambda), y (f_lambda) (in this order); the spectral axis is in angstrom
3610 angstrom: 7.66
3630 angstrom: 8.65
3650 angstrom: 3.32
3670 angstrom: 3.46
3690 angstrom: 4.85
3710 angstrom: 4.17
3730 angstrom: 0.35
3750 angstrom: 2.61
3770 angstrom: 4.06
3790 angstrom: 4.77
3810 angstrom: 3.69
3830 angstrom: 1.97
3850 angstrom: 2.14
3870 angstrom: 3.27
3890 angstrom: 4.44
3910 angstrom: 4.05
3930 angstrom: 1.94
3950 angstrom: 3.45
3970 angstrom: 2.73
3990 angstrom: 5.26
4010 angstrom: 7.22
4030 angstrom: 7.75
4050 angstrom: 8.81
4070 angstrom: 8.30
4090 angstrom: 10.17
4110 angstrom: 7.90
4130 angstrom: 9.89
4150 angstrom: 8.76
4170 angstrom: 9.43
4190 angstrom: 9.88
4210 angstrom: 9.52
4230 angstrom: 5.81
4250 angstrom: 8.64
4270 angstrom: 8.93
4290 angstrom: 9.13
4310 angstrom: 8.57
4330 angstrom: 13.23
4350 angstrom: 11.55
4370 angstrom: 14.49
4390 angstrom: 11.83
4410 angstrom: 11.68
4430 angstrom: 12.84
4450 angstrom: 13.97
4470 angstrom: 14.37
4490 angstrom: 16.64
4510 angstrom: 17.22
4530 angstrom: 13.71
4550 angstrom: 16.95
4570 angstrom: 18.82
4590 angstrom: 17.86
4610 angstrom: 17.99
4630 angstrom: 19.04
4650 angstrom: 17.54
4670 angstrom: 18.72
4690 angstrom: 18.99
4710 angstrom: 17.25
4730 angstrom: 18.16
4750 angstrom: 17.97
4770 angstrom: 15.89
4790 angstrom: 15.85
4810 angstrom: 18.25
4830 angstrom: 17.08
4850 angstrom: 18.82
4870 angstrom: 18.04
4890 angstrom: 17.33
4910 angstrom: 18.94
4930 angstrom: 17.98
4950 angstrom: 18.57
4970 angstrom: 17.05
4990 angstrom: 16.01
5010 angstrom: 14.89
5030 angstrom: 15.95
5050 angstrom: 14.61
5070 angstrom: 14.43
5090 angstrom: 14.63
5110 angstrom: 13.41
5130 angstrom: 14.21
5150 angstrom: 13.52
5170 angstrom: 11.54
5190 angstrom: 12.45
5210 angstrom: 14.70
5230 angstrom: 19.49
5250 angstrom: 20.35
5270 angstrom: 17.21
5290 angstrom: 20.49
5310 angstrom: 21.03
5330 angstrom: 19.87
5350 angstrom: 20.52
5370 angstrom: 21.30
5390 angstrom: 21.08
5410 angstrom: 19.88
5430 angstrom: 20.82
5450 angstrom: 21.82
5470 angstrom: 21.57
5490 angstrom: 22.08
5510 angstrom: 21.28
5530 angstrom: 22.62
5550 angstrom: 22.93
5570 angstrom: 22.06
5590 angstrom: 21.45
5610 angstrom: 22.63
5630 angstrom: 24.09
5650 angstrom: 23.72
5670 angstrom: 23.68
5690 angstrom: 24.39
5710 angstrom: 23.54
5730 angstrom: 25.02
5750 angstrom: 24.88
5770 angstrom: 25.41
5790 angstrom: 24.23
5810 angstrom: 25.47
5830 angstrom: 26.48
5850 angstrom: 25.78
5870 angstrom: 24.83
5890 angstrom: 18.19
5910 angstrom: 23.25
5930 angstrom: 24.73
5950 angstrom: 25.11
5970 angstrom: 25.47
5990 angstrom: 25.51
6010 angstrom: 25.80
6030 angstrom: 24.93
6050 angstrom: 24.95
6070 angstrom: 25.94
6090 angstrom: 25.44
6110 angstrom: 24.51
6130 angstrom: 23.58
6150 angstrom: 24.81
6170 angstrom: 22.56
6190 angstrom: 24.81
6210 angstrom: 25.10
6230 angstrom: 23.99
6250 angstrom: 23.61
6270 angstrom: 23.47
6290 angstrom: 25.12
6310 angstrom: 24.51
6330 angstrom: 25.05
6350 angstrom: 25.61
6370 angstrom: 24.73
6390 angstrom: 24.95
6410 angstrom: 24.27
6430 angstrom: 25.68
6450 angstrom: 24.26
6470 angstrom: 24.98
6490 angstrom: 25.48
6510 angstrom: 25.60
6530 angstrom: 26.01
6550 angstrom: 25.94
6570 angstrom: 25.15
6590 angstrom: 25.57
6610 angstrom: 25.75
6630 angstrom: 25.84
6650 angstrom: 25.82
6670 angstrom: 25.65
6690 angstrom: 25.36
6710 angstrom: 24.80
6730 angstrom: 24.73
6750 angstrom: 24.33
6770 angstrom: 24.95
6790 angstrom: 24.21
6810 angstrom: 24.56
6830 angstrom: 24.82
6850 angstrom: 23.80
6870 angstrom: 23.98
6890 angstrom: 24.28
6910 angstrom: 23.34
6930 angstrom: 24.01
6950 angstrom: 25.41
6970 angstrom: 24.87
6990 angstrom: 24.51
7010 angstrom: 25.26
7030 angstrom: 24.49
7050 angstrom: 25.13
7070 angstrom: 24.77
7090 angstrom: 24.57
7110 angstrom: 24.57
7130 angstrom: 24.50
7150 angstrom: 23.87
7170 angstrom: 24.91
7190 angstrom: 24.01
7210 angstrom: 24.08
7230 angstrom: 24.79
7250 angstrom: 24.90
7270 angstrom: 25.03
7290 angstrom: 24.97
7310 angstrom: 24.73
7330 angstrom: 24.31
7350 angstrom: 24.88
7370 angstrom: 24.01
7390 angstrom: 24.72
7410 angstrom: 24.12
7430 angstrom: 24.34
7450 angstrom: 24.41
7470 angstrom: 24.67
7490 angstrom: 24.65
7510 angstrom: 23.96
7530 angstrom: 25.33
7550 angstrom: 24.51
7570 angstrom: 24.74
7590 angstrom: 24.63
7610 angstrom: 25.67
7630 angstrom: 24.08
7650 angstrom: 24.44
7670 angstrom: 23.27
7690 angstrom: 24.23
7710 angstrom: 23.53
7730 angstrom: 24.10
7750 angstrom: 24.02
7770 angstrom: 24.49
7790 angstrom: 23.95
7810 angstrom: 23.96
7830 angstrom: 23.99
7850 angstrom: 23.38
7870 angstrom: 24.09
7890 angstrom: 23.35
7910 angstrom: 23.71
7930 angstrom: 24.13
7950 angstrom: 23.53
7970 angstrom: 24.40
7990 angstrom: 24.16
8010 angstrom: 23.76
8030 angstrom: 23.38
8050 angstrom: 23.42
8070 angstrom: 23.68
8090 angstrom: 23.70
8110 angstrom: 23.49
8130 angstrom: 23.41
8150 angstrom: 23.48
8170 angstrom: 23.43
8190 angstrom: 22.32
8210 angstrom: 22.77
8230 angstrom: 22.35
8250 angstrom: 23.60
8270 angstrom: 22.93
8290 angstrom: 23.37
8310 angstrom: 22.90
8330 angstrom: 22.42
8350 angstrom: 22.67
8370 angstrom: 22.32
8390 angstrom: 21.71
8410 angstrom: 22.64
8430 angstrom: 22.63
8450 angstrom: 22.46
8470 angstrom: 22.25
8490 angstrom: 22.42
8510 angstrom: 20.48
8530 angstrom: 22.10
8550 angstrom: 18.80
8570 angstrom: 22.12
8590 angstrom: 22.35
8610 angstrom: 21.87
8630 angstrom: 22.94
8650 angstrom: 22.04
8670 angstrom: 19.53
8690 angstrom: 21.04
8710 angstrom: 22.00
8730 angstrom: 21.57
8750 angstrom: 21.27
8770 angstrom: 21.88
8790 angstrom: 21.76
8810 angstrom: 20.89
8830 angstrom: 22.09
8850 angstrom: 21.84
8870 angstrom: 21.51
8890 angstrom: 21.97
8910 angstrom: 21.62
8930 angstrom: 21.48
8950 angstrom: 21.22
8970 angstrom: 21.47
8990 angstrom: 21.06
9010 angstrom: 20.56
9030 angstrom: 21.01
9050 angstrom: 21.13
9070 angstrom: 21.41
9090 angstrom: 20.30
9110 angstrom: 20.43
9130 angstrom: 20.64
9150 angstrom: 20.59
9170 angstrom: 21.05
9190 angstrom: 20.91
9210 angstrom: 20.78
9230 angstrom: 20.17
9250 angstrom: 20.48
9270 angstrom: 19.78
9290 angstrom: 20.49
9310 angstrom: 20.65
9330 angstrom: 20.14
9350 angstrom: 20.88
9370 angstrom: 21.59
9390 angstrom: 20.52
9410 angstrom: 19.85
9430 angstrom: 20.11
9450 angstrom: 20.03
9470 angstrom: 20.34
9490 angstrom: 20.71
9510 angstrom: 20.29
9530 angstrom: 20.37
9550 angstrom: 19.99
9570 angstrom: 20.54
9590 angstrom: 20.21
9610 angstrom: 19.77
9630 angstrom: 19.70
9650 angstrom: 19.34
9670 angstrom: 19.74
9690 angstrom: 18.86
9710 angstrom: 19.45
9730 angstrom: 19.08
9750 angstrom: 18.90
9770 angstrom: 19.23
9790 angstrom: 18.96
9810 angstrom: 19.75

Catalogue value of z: 0.000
